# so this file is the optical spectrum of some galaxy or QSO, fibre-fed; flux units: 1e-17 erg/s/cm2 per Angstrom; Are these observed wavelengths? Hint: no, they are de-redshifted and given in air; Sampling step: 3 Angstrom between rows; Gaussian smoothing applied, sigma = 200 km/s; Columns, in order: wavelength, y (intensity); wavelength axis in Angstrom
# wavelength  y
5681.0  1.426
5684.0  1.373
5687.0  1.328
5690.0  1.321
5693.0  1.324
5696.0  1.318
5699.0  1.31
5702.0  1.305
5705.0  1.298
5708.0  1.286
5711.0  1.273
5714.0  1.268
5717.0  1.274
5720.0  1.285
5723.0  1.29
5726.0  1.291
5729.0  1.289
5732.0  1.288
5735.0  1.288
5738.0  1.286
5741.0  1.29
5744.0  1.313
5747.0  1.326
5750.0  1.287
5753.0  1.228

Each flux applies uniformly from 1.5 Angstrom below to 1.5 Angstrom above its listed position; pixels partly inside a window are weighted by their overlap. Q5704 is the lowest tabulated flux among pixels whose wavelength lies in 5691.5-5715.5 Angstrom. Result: 1.268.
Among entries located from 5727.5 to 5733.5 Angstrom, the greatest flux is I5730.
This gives 1.289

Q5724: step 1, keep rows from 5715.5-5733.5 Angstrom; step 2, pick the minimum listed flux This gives 1.274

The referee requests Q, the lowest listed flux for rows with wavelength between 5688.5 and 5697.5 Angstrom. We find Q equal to 1.318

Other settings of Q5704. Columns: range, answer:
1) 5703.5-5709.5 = 1.286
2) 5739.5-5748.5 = 1.29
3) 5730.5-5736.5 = 1.288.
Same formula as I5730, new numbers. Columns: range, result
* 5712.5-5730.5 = 1.291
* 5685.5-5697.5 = 1.328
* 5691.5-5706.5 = 1.324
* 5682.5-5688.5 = 1.373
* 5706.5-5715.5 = 1.286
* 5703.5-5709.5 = 1.298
